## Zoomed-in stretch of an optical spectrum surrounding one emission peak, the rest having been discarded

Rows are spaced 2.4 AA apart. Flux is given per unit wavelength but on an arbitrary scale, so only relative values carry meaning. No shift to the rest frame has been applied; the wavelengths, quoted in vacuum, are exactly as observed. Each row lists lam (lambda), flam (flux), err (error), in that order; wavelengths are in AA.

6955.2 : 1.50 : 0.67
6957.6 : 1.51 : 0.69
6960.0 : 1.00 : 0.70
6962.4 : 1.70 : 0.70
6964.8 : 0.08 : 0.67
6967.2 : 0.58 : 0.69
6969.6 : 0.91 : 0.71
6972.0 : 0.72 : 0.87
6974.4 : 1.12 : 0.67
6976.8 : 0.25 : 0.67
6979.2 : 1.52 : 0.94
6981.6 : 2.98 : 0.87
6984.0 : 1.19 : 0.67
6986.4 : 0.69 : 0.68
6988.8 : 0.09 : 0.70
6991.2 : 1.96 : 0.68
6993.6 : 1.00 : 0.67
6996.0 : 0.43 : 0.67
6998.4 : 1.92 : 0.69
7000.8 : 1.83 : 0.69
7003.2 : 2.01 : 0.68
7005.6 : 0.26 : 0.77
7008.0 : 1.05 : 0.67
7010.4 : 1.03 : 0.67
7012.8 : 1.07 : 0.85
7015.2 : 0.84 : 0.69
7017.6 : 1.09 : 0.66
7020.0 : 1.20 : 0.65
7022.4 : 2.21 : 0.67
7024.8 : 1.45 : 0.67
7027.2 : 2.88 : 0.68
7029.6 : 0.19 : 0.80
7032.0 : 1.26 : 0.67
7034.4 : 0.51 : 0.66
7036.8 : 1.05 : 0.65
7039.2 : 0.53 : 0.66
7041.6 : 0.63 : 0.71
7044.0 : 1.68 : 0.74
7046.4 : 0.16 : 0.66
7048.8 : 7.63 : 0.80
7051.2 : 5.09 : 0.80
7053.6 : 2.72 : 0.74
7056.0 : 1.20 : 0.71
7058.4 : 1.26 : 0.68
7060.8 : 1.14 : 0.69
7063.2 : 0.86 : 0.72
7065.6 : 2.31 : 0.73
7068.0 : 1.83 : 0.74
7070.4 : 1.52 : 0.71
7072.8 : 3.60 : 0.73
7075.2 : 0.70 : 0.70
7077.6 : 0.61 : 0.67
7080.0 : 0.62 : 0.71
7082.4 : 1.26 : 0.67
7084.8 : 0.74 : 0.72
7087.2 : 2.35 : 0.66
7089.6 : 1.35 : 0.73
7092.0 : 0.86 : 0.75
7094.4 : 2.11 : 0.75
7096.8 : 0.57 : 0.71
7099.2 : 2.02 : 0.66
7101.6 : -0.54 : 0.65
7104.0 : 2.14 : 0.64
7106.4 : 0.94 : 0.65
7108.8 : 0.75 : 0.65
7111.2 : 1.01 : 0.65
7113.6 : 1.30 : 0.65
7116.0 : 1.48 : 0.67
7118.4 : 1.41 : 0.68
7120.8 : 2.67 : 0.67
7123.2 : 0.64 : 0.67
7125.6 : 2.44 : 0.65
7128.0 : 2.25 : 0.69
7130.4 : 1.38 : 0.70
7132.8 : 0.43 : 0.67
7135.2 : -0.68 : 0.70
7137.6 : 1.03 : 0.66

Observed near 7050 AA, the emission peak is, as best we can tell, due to H-alpha 6563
